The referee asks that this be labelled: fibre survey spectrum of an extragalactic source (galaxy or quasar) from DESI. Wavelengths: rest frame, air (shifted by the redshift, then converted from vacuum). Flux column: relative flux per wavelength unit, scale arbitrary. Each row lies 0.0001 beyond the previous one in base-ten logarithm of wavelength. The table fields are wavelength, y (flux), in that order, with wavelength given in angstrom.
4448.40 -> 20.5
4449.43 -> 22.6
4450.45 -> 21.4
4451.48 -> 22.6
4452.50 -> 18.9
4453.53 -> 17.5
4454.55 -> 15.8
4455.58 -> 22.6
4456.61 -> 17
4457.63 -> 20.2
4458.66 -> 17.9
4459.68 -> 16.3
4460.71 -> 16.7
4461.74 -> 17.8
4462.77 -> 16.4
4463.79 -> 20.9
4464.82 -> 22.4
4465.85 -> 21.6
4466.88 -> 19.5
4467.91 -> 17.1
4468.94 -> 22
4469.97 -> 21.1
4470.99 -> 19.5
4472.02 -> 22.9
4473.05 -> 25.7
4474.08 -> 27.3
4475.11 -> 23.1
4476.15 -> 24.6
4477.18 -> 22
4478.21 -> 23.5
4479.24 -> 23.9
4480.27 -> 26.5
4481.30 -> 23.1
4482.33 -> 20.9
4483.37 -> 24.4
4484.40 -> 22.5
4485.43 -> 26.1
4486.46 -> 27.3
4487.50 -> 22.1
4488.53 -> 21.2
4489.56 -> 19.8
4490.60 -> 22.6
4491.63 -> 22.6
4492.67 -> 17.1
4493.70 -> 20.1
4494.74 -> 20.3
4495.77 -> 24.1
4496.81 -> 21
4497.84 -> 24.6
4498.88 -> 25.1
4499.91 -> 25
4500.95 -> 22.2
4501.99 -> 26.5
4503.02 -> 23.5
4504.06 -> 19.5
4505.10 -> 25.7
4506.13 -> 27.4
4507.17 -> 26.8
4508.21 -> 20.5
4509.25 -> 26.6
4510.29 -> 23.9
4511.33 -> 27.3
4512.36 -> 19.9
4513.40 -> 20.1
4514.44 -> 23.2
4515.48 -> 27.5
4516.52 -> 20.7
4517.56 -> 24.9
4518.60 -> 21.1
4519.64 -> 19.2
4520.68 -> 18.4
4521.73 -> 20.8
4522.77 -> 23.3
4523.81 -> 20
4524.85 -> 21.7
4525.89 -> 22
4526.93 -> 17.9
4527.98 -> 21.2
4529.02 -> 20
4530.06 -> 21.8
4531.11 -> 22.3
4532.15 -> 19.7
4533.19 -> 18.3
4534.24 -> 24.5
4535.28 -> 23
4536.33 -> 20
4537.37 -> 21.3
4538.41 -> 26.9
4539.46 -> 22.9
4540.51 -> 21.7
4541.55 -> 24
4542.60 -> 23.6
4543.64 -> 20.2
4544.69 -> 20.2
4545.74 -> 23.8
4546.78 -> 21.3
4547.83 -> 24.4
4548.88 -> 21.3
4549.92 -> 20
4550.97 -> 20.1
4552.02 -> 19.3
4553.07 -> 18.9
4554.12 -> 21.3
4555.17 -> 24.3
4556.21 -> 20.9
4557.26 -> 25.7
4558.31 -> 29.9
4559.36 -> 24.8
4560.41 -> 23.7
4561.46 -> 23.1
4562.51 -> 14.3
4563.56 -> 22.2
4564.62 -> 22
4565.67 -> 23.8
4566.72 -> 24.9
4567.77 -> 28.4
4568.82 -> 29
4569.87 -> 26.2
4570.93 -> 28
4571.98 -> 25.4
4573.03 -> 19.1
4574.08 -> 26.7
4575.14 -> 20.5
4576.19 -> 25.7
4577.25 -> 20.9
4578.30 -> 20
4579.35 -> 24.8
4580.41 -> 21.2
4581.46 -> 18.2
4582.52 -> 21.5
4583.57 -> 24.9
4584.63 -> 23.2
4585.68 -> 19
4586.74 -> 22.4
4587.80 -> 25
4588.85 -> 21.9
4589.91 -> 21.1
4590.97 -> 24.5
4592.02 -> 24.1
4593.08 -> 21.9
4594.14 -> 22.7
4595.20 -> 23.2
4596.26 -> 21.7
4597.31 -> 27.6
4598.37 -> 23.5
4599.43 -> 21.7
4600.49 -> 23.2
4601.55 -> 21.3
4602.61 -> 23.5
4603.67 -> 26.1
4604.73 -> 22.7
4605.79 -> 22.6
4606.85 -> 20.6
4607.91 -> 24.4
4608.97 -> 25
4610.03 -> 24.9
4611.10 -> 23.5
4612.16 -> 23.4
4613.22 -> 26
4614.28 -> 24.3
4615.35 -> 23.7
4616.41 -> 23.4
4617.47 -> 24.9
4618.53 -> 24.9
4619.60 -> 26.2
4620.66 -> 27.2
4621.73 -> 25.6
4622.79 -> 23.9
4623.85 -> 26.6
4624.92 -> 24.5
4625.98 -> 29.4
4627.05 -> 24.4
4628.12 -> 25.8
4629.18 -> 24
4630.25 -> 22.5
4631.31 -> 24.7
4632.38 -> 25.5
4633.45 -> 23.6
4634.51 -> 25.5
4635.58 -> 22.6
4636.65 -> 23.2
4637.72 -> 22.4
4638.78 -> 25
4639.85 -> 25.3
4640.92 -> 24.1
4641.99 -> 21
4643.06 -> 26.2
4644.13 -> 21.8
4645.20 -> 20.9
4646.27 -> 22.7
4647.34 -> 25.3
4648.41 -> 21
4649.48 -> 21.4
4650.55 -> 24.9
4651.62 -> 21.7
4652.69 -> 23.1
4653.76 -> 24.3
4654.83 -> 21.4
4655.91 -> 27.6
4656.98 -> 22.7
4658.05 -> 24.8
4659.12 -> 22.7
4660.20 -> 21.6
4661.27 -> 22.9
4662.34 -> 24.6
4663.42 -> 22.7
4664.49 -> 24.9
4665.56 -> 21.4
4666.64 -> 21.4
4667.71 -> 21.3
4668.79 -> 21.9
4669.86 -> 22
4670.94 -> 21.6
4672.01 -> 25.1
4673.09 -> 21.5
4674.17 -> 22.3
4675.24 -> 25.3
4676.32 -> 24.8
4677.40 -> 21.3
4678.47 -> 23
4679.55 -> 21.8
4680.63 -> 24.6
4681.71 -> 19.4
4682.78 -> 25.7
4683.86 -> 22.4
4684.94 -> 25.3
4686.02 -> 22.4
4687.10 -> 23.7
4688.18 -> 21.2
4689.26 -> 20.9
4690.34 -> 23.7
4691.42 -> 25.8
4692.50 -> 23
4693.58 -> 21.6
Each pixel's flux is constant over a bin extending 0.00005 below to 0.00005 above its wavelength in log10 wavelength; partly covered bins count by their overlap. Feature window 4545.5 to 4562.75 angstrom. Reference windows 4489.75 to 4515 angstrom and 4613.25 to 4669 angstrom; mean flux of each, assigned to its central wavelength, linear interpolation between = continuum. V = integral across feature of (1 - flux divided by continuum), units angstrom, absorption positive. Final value 0.8 angstrom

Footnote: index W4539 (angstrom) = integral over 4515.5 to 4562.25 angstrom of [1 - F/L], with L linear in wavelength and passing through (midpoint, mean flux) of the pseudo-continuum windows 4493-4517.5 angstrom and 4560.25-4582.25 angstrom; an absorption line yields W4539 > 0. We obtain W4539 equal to 2.9 angstrom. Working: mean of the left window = 23.5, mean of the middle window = 21.9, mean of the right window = 23.2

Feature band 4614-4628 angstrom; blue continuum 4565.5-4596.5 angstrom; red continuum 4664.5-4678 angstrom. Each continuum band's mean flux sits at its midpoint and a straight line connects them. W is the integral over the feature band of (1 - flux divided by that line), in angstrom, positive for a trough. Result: -1.4 angstrom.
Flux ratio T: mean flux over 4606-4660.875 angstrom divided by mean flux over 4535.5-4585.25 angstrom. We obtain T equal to 1.1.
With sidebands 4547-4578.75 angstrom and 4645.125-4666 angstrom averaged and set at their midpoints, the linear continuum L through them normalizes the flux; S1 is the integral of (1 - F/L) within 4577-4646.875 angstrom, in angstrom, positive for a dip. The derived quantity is -1.4 angstrom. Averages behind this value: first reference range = 23.1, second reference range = 23.2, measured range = 23.6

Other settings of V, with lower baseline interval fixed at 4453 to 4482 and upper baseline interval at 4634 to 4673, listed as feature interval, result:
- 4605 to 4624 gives -1.50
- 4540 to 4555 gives 0.24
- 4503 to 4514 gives -1.22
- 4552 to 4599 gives -2.11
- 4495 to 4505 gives -1.05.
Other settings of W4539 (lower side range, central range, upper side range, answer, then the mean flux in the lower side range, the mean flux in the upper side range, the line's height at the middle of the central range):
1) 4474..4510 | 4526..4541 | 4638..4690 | 1.1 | 23.4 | 23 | 23.3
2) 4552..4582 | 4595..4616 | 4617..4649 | 0.2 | 23.3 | 24.3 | 23.9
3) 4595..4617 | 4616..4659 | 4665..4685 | -1.7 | 23.6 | 22.7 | 23.2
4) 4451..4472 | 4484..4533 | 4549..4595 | -3.9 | 19.3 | 22.9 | 20.8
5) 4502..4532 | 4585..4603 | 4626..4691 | 0.0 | 22.4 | 23.3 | 22.9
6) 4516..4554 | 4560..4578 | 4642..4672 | -1.6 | 21.4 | 22.9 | 21.8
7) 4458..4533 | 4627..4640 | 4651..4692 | -0.8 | 22.1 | 23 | 22.8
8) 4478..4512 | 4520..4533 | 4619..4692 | 1.5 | 23.4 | 23.6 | 23.5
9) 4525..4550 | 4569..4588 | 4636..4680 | -0.7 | 21.8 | 23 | 22.2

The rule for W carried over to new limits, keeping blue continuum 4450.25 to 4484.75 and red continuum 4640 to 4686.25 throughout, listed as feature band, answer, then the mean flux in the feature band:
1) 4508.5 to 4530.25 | -0.4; 22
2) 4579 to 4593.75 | -0.1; 22.4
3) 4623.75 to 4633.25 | -1.0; 25.1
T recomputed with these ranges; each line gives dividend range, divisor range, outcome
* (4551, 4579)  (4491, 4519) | 1.01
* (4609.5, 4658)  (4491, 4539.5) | 1.08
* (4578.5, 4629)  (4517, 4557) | 1.10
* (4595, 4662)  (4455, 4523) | 1.08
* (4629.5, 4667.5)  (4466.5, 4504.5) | 1.03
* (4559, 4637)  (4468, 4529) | 1.04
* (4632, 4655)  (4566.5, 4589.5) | 0.99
